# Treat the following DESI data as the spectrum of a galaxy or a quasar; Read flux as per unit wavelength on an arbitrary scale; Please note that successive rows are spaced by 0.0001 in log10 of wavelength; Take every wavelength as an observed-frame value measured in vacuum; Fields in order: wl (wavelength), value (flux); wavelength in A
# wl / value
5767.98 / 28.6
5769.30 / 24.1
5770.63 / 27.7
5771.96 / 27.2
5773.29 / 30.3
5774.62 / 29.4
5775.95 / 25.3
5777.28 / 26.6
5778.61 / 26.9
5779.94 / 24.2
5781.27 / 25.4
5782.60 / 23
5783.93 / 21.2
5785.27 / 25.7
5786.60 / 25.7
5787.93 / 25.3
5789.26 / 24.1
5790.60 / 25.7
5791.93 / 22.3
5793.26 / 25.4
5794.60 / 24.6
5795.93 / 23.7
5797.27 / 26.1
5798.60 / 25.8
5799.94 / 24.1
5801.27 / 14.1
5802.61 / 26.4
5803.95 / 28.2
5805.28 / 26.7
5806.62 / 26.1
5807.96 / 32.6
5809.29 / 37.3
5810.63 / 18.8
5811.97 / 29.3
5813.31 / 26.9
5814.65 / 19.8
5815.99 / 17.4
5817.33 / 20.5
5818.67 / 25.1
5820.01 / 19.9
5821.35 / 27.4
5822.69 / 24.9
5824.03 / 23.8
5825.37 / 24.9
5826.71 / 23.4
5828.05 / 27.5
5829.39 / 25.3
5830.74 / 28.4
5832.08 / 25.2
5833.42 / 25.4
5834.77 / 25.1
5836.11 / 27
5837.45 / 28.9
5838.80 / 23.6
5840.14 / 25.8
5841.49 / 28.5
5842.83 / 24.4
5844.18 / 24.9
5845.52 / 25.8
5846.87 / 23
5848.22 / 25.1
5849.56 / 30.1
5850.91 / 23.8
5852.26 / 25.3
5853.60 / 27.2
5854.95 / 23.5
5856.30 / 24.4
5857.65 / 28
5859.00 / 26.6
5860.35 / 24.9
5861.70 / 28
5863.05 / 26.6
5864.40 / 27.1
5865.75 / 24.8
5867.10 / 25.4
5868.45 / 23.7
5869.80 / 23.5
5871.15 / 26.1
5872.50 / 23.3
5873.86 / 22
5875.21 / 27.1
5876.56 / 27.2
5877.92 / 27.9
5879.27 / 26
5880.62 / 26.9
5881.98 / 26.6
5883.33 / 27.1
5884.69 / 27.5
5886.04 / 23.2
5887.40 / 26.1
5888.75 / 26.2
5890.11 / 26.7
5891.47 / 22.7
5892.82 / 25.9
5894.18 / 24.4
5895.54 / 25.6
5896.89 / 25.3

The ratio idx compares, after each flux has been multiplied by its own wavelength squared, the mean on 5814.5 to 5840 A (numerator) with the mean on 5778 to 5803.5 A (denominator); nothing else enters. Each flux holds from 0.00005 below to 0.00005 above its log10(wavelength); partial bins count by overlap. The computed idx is 1.03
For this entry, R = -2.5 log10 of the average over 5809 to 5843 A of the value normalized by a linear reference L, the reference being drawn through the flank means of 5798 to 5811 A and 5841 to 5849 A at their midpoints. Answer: 0.03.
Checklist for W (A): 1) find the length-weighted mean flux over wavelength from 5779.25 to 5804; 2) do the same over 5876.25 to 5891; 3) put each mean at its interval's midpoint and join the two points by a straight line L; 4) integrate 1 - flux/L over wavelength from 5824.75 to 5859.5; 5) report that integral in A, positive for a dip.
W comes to -0.6 A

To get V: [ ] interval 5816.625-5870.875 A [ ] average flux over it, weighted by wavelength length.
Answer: 25.4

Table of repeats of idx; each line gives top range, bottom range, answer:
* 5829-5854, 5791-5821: 1.07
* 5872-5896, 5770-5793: 1.04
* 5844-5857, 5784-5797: 1.05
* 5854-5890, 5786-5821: 1.07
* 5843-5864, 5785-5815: 1.03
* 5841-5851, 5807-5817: 1.01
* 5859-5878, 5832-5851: 1.00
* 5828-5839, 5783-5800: 1.09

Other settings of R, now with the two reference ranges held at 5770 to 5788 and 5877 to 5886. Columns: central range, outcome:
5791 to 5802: 0.12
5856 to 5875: 0.05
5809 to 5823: 0.10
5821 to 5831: 0.03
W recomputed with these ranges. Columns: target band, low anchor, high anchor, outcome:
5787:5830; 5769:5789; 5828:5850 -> 1.9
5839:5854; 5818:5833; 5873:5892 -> -0.2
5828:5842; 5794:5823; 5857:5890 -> -0.6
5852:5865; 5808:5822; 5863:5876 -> -0.7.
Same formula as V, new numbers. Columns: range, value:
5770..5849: 25.3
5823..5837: 25.6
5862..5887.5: 25.7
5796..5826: 24.8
